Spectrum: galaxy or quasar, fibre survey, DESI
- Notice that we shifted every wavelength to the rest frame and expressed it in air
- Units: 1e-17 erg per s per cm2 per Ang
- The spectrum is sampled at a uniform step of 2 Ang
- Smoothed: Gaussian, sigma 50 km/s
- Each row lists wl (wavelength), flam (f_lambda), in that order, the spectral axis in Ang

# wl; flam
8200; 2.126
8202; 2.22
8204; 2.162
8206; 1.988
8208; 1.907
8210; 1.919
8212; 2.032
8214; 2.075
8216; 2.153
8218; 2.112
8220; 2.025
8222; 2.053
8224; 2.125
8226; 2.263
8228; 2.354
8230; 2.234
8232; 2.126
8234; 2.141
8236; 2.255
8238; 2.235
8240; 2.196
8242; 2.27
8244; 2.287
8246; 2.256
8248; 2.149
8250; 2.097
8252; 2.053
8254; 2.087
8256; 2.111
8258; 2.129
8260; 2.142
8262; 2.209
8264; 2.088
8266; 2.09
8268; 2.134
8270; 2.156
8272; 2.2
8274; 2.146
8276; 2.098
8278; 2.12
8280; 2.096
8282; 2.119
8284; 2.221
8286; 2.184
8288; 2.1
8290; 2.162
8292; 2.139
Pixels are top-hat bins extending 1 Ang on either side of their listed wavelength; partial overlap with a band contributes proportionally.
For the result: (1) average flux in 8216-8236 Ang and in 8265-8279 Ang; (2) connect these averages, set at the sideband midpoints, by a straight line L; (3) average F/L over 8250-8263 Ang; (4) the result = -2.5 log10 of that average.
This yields 0.01 mag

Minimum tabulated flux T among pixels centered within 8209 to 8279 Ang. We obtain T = 1.919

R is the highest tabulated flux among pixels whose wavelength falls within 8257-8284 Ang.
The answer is 2.221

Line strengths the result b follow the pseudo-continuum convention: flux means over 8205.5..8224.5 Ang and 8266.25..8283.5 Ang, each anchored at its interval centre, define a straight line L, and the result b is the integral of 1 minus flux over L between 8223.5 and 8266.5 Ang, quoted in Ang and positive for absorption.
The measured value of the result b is -1.9 Ang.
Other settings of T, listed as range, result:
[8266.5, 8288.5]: 2.096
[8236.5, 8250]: 2.097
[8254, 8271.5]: 2.087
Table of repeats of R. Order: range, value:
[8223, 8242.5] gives 2.354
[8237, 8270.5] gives 2.287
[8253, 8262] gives 2.209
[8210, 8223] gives 2.153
